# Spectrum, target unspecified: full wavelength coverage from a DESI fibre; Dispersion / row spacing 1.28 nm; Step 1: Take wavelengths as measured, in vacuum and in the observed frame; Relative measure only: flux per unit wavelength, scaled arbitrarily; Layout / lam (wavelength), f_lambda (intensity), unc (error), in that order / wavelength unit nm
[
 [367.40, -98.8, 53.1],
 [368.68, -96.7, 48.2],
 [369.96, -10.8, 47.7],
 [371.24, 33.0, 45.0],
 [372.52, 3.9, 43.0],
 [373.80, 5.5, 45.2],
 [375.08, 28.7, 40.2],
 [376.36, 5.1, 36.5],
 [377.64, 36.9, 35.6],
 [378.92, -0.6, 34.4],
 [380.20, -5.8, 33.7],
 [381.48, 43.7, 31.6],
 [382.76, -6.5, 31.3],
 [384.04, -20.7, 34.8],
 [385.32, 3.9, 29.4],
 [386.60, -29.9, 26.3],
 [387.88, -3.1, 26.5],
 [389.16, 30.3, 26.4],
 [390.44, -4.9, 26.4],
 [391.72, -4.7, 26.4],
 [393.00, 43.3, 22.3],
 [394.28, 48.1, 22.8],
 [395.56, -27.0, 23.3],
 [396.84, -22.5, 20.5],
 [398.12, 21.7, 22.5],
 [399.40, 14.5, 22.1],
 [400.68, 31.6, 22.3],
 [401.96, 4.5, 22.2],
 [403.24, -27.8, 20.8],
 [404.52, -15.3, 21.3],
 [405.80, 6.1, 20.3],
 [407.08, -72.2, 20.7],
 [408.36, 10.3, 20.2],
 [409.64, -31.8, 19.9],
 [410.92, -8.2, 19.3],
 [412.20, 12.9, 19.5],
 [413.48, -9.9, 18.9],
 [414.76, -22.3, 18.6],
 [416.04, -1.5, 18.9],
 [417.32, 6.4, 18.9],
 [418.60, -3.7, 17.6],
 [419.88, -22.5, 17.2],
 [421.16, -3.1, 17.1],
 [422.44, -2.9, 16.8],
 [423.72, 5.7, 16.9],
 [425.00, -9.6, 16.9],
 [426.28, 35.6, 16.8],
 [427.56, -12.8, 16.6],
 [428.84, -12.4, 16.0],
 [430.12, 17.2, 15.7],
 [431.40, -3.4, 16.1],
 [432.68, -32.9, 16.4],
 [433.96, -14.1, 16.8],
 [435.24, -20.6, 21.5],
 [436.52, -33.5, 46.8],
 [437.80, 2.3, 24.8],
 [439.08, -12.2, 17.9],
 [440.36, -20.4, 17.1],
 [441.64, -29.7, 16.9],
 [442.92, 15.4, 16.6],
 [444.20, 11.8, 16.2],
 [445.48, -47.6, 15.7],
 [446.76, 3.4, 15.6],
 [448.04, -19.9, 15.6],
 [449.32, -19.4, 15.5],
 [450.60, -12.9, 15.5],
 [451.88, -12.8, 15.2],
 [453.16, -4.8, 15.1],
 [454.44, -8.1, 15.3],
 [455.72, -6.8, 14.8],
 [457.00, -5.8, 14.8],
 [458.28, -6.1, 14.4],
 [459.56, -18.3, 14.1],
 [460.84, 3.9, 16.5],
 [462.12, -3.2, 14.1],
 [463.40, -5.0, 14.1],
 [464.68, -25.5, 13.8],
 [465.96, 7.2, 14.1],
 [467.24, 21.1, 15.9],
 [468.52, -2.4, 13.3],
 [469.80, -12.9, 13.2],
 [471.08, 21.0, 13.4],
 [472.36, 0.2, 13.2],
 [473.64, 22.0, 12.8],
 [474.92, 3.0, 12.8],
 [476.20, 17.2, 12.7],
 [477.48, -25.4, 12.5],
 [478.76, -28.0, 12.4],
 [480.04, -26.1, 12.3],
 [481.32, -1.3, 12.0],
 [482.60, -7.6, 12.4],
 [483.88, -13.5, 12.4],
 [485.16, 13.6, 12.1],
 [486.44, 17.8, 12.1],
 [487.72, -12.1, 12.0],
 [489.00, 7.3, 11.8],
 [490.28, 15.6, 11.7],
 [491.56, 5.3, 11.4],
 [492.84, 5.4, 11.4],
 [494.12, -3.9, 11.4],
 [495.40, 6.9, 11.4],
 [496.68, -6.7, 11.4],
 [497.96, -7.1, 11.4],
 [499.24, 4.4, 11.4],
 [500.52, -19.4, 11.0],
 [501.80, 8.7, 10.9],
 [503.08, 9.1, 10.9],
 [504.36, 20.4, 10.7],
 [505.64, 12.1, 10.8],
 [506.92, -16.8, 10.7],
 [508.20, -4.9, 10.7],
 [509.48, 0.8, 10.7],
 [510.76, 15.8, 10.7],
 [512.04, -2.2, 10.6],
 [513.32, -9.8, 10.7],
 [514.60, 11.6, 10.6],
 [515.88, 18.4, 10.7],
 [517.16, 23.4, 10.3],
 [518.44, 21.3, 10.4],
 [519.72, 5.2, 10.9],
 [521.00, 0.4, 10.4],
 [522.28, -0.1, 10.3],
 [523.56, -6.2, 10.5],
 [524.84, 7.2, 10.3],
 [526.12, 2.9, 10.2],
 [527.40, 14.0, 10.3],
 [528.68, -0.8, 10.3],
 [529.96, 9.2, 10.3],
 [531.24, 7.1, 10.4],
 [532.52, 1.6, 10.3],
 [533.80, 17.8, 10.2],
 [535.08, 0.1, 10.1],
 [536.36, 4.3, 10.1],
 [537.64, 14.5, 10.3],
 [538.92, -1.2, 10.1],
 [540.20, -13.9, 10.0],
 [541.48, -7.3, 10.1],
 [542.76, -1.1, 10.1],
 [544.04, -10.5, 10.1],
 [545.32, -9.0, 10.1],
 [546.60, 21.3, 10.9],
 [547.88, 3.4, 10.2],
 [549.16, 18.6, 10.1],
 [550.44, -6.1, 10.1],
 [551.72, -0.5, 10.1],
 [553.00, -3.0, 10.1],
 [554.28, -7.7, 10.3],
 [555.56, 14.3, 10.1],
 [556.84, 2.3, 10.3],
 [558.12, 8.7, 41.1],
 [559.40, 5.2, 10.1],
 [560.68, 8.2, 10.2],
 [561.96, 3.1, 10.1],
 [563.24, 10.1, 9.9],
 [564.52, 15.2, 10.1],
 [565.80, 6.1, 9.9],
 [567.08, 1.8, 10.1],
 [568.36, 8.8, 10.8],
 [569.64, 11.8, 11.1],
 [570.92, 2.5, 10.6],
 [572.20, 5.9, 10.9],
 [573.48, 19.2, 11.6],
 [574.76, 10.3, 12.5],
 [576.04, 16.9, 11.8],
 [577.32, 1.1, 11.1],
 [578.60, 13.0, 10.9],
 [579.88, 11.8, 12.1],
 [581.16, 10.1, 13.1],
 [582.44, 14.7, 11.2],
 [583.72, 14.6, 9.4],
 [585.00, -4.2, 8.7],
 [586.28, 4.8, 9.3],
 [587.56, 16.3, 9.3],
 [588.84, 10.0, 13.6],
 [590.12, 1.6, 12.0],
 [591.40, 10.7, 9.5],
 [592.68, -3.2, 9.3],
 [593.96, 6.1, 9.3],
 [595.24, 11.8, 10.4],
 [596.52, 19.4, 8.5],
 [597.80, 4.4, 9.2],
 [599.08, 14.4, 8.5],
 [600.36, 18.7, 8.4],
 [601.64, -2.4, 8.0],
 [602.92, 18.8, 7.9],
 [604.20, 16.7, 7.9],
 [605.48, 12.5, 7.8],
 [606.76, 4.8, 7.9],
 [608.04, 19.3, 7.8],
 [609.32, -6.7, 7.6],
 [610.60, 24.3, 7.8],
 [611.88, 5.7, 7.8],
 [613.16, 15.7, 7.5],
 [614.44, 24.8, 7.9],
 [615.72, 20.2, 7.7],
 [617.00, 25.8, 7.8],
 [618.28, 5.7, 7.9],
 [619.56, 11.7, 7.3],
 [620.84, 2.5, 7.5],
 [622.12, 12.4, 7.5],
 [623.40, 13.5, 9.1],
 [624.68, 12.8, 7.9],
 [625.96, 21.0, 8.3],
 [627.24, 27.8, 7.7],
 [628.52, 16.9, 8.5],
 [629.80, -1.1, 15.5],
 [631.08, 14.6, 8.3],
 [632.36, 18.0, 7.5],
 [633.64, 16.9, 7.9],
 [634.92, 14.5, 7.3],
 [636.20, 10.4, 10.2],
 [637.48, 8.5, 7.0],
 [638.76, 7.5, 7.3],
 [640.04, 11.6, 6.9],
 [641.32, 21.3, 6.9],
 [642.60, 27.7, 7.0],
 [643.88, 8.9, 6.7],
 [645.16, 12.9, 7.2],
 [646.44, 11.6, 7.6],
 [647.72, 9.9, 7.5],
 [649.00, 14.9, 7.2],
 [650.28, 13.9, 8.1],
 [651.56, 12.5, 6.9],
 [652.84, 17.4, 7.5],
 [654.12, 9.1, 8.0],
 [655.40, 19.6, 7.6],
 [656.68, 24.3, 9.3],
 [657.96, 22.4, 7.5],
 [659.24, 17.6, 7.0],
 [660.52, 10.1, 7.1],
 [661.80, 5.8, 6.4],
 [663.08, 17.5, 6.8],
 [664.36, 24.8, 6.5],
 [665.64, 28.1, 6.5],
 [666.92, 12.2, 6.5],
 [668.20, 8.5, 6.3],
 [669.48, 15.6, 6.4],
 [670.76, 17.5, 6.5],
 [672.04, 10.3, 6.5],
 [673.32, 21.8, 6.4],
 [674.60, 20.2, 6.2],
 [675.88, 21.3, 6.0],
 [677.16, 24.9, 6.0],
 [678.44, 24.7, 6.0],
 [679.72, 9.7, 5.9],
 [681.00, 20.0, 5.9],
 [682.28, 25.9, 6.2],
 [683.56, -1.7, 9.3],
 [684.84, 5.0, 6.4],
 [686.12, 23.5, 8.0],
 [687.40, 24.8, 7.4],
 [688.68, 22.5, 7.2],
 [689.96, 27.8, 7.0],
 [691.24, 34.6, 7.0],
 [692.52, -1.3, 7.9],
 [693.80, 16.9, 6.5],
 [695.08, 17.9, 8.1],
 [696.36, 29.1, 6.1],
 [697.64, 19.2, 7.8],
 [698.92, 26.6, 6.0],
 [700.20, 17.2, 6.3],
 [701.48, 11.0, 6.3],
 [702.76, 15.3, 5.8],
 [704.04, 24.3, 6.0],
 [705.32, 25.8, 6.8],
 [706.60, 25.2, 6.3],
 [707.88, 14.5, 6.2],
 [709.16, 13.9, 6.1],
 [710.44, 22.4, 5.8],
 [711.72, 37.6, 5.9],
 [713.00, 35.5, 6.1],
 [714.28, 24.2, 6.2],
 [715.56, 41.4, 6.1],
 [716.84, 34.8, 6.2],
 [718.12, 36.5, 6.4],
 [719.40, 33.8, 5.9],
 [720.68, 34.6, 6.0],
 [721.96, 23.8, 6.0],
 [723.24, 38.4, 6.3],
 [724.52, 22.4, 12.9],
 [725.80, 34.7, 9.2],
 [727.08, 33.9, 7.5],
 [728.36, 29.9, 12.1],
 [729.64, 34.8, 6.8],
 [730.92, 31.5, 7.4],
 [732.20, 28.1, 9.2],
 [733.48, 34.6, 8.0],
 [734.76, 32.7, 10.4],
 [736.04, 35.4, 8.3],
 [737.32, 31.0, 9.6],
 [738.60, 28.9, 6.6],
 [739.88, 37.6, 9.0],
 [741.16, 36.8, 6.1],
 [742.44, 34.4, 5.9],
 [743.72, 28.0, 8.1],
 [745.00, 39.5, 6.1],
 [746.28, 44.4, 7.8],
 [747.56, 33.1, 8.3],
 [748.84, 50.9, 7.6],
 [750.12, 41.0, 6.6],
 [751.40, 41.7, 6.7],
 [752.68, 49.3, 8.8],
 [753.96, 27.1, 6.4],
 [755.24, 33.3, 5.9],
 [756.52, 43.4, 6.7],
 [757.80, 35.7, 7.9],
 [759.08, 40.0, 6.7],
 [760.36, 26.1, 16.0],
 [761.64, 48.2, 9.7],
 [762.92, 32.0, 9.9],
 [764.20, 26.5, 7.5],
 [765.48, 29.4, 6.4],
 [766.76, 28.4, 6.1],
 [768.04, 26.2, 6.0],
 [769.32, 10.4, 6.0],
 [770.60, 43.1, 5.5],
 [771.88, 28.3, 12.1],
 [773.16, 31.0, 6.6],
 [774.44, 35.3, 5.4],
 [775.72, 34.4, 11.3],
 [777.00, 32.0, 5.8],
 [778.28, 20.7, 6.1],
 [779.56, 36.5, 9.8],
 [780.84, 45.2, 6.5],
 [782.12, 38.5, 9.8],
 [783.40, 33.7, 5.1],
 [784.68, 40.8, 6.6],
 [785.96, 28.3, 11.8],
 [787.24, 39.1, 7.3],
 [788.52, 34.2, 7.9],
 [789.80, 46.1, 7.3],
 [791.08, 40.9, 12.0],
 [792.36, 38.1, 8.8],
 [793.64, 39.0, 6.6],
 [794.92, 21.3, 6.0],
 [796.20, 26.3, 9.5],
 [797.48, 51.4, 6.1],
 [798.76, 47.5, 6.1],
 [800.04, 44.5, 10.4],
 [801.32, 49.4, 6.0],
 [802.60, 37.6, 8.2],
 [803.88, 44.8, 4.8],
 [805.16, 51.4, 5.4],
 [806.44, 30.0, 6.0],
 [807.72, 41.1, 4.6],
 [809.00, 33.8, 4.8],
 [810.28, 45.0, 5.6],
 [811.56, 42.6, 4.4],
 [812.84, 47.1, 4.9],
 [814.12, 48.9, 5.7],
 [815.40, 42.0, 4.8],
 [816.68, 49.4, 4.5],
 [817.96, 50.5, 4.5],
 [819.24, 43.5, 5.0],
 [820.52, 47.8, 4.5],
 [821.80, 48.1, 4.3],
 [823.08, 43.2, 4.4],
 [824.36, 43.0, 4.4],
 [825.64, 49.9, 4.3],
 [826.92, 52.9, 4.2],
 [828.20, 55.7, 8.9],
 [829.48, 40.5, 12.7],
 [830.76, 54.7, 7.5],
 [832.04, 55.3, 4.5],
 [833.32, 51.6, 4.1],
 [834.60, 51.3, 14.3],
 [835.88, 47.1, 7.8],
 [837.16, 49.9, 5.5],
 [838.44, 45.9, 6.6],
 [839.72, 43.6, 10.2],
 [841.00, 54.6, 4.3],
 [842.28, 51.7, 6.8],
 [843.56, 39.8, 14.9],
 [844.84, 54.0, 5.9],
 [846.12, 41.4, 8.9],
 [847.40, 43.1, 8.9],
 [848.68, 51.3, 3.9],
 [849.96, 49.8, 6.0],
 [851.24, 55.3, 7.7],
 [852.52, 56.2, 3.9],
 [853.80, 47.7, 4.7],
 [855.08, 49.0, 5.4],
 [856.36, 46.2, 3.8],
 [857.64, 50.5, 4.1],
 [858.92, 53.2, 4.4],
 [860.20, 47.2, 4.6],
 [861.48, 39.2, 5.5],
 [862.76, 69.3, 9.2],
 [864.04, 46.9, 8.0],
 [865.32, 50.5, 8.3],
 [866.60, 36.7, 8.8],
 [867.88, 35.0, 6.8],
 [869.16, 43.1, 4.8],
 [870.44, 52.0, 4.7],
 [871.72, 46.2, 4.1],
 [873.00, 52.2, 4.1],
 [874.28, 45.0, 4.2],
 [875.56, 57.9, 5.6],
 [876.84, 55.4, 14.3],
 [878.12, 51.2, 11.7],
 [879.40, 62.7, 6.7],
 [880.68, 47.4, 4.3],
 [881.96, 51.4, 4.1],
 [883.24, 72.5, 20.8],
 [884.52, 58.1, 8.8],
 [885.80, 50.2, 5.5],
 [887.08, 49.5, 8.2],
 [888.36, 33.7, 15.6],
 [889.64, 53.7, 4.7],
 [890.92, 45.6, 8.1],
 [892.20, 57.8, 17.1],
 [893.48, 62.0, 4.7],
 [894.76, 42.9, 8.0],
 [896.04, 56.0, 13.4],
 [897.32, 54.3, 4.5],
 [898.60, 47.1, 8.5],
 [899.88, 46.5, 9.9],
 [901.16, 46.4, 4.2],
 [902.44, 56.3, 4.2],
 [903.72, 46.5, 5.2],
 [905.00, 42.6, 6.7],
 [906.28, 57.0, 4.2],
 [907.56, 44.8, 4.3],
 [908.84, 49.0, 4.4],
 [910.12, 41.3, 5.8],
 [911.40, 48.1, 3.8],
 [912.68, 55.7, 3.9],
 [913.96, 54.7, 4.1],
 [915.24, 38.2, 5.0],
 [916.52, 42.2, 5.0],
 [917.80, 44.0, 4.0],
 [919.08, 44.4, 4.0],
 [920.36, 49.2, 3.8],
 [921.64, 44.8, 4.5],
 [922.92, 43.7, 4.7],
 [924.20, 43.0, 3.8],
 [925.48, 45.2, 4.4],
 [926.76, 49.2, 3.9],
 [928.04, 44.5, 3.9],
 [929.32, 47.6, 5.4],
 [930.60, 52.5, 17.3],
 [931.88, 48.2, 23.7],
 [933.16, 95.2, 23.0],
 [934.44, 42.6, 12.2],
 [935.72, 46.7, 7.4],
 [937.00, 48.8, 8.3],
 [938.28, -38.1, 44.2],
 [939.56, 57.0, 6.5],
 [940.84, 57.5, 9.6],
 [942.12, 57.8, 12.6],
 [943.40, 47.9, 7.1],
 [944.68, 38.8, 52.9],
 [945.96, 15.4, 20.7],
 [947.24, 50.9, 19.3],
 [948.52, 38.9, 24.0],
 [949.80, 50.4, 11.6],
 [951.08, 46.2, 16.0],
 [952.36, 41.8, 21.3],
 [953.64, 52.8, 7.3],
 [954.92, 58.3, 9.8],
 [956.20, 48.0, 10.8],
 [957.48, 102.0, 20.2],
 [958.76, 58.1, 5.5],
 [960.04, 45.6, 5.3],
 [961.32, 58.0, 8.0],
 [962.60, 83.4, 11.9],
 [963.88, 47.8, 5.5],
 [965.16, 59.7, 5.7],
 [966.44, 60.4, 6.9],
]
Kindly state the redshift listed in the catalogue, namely 0.783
